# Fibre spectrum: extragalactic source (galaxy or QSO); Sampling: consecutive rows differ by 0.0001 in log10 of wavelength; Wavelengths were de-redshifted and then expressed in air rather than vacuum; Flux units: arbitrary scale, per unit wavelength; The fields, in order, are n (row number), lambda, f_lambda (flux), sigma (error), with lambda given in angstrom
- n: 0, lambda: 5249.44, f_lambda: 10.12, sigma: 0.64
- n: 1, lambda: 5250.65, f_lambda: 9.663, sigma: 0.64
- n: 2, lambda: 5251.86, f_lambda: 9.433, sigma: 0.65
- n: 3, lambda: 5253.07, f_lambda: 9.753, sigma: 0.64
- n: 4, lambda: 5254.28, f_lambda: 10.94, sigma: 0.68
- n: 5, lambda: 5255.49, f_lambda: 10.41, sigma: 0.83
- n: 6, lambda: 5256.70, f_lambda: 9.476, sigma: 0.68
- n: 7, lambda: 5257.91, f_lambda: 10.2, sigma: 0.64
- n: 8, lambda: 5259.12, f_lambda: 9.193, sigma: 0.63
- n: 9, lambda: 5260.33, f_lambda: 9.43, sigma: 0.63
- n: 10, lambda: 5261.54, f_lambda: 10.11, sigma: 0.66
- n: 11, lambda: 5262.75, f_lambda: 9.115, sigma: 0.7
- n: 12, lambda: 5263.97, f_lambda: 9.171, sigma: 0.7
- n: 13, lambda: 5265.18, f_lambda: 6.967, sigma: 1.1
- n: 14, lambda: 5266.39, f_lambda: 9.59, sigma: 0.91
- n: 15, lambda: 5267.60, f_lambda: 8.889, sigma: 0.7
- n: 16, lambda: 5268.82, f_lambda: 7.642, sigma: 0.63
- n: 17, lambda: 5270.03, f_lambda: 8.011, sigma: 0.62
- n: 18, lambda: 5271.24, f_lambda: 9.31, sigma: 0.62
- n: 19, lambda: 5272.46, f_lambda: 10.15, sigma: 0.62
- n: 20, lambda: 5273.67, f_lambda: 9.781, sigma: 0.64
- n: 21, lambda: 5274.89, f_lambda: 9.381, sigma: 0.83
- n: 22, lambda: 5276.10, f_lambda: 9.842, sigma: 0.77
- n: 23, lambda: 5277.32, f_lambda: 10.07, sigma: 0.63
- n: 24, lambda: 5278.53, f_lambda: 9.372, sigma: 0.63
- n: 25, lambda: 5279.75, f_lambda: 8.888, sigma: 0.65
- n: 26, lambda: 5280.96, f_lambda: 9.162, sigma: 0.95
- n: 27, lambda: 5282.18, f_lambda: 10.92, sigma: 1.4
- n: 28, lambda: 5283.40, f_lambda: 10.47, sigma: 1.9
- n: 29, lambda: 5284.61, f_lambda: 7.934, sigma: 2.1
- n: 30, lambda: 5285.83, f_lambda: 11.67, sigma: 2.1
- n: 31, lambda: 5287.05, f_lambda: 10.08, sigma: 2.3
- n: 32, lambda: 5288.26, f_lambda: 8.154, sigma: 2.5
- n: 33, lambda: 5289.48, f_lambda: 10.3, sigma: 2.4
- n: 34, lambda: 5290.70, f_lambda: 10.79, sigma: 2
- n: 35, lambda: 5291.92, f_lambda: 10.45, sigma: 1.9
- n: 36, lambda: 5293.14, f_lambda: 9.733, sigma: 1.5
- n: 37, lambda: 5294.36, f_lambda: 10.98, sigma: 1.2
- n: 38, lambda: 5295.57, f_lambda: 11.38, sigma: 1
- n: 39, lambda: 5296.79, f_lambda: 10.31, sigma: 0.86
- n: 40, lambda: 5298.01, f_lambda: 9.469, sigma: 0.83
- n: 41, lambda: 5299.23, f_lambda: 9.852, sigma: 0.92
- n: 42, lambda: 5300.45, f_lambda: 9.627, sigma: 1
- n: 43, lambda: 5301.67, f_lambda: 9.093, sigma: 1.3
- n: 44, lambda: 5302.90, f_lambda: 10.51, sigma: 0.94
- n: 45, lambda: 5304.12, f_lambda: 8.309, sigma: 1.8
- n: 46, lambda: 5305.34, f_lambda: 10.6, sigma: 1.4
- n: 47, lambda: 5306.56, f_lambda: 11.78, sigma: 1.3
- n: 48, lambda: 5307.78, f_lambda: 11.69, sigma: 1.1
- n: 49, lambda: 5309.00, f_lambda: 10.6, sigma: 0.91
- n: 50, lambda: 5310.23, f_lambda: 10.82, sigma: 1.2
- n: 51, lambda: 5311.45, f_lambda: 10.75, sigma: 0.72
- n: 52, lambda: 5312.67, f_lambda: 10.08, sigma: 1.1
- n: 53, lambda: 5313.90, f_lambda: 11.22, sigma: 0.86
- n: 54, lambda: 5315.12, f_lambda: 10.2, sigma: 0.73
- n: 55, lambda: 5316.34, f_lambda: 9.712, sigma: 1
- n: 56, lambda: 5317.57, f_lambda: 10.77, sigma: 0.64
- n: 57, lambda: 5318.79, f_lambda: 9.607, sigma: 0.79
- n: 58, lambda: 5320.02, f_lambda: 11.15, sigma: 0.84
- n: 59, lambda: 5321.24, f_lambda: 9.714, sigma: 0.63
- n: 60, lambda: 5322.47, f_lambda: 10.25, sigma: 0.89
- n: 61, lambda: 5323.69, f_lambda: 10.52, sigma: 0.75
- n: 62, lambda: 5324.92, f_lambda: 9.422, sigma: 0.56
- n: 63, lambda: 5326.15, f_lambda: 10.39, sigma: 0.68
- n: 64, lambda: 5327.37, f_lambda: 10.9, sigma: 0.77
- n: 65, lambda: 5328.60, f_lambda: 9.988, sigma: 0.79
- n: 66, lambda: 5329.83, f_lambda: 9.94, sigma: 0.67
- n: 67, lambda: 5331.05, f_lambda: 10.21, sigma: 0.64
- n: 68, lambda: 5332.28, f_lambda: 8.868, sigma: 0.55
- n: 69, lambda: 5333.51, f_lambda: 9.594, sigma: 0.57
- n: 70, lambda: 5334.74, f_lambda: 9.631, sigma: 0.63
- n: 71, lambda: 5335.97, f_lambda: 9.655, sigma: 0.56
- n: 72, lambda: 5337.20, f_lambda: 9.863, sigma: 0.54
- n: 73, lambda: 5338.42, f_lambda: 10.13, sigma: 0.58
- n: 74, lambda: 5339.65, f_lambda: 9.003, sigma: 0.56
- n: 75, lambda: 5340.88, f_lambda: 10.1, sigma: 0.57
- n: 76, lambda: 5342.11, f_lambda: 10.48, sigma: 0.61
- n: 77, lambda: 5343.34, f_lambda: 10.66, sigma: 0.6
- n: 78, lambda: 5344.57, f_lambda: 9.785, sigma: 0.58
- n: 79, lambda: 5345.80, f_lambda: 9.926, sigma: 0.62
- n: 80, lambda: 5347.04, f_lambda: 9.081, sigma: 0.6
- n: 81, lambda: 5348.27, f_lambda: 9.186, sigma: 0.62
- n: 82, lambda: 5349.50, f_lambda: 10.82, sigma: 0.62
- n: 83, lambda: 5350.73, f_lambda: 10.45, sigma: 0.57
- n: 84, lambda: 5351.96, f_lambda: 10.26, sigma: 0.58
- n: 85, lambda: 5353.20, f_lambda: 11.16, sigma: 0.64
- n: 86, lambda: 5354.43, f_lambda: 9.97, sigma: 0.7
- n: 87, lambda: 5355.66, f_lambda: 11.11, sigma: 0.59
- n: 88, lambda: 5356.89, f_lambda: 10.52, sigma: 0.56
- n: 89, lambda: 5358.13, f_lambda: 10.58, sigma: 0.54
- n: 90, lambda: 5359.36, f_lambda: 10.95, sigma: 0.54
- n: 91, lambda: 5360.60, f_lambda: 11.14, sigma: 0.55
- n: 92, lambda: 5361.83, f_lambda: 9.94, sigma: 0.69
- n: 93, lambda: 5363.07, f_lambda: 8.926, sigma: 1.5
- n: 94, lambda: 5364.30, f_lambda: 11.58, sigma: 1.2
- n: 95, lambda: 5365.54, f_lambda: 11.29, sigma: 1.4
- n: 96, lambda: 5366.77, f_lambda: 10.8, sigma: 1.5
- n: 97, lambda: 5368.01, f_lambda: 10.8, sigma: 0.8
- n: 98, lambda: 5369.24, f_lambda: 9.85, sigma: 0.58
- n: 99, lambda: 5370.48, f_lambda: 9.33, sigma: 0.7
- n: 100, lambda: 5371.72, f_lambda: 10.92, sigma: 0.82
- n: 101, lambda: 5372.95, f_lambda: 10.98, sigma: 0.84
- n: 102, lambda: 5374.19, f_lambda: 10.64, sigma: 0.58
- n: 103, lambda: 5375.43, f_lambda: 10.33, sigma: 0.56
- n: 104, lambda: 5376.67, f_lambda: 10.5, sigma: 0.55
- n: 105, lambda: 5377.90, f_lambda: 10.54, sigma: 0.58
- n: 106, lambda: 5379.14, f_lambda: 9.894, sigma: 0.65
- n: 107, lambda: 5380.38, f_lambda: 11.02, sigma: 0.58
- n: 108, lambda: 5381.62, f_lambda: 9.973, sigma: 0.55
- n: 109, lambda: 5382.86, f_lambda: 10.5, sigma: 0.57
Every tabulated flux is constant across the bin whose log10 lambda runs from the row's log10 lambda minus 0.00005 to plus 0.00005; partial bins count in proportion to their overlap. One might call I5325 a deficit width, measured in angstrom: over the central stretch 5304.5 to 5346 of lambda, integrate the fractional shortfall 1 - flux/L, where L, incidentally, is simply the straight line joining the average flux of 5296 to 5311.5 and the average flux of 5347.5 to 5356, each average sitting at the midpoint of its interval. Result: 0.3 angstrom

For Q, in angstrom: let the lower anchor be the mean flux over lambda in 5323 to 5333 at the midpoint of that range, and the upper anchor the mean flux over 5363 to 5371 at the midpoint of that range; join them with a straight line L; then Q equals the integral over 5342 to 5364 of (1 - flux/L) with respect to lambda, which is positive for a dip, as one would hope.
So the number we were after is 0.1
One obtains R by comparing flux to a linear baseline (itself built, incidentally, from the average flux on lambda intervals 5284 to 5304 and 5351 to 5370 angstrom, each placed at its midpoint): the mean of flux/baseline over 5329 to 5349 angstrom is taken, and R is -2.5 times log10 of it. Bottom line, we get 0.07 mag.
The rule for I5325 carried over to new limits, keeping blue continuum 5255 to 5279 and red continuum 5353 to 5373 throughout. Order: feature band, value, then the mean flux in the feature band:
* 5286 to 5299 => -0.77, 10.2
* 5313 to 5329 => -0.46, 10.3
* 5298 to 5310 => -0.51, 10.2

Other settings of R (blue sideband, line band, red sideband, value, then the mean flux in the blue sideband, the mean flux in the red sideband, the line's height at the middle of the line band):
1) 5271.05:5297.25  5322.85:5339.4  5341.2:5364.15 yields 0.03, 9.97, 10.3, 10.2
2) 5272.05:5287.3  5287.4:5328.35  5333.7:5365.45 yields -0.03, 9.81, 10.2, 9.97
